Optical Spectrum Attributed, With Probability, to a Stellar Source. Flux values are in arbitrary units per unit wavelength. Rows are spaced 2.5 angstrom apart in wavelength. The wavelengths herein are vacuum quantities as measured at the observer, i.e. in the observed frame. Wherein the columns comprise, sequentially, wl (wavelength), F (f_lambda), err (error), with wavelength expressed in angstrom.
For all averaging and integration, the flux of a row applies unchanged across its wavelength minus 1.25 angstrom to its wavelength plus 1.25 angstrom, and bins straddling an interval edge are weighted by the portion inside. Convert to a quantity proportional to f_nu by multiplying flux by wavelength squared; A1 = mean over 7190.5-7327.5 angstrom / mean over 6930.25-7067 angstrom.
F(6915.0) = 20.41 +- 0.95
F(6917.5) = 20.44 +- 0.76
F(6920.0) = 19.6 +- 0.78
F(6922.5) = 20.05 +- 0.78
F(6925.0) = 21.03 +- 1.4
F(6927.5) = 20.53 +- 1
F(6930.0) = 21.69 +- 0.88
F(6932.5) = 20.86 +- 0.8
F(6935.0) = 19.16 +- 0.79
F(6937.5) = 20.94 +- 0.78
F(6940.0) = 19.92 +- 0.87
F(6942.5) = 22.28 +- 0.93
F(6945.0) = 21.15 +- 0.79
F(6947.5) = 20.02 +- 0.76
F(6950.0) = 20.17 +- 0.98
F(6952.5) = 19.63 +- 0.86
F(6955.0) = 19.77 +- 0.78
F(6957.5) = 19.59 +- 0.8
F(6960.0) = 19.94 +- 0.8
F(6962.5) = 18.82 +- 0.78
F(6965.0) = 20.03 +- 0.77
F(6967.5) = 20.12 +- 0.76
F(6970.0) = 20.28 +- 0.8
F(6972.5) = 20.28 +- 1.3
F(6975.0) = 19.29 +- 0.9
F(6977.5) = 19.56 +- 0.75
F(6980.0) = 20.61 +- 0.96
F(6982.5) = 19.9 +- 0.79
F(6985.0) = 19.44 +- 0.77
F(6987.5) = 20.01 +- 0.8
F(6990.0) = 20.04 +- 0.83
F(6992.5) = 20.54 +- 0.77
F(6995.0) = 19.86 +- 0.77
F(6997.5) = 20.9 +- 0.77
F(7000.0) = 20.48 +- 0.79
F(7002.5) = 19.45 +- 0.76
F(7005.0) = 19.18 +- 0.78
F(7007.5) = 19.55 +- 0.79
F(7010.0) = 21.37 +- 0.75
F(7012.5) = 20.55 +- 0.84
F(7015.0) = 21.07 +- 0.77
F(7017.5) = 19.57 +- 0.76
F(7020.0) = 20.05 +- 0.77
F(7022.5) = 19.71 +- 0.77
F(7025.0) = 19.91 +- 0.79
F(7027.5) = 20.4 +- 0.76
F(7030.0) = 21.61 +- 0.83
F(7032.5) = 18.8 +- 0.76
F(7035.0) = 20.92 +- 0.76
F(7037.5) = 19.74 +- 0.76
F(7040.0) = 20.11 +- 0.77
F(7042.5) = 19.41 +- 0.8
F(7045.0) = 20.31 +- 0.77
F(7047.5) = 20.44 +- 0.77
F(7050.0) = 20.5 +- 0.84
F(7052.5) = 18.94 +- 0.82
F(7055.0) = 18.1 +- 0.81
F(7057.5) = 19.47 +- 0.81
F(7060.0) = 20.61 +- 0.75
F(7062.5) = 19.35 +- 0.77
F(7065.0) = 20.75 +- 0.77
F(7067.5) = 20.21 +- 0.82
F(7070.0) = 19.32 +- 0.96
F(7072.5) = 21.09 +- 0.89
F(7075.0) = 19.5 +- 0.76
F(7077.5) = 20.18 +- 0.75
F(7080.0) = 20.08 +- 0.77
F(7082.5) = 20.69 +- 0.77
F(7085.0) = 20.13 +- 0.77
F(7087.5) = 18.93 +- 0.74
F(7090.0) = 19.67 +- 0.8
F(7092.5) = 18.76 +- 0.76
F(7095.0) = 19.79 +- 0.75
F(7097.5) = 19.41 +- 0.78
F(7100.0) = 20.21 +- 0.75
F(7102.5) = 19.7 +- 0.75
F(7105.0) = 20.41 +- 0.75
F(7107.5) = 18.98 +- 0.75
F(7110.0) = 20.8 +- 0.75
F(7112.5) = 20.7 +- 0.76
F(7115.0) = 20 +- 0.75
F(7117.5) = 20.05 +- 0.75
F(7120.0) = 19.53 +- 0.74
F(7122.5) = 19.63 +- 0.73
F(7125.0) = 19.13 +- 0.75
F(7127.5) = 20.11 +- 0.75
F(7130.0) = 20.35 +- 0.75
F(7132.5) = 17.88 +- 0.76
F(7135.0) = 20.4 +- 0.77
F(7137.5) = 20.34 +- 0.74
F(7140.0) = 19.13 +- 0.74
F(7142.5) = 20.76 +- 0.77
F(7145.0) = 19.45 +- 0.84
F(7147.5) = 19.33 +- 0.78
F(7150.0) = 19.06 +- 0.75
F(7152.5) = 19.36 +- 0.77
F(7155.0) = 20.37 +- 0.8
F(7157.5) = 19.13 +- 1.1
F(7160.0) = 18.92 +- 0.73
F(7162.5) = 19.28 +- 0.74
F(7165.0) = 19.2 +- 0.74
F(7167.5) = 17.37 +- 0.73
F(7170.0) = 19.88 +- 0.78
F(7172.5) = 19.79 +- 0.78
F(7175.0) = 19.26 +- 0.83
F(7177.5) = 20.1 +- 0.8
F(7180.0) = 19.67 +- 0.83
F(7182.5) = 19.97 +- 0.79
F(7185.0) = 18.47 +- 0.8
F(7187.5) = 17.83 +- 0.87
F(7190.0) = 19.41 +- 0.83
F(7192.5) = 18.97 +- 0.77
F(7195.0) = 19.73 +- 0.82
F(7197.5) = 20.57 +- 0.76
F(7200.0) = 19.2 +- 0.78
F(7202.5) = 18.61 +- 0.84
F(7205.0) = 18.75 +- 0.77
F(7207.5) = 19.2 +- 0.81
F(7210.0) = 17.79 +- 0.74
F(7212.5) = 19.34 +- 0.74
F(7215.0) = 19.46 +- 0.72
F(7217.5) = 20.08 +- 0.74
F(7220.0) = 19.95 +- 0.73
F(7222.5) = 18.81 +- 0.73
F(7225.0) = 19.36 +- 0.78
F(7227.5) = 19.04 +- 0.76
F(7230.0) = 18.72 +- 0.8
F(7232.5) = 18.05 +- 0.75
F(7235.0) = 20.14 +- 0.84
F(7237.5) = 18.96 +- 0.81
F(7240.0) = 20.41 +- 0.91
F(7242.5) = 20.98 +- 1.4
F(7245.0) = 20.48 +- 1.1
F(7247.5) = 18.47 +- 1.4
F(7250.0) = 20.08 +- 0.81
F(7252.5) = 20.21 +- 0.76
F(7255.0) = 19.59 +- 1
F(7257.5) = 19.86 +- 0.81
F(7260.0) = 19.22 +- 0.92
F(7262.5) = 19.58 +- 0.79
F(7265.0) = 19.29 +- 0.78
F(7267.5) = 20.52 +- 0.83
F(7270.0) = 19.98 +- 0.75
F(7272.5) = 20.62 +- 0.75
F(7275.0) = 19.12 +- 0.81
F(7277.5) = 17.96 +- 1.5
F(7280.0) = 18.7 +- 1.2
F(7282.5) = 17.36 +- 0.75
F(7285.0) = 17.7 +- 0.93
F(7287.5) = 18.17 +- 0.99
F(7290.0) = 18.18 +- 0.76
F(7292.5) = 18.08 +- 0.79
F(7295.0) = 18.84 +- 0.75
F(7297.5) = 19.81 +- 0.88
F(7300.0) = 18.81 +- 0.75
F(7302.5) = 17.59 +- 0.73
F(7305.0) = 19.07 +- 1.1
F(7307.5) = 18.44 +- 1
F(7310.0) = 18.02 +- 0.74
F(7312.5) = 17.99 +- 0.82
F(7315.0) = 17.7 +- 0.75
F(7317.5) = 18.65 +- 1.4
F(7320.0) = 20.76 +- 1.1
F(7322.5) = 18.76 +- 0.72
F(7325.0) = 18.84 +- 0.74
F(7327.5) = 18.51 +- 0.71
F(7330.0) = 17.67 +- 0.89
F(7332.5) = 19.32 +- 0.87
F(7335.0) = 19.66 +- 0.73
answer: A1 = 1.02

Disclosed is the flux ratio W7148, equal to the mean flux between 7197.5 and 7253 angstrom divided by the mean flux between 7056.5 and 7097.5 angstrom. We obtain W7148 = 1.0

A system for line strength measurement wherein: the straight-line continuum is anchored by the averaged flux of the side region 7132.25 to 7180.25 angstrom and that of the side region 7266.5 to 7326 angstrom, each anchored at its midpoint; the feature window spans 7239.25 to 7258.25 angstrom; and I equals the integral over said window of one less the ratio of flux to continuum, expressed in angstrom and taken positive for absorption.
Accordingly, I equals -1.0 angstrom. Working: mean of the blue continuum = 19.5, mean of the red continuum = 18.7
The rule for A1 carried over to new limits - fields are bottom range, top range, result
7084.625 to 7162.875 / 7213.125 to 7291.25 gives 1.02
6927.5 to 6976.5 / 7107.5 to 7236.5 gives 1.02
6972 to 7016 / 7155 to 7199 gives 1.01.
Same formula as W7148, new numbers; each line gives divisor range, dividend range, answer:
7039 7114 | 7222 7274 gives 0.99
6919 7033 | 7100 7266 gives 0.97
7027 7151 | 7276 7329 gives 0.93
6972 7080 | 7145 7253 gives 0.97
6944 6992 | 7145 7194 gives 0.97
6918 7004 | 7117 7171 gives 0.97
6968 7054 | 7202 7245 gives 0.96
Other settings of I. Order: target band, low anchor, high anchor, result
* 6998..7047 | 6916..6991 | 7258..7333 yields -0.6 angstrom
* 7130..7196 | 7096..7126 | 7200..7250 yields 0.9 angstrom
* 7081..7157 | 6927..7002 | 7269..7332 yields -1.2 angstrom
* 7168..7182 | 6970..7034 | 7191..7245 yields -0.1 angstrom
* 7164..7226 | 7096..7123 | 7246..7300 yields 0.9 angstrom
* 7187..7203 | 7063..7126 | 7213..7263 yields 0.3 angstrom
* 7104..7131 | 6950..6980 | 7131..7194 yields -0.7 angstrom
